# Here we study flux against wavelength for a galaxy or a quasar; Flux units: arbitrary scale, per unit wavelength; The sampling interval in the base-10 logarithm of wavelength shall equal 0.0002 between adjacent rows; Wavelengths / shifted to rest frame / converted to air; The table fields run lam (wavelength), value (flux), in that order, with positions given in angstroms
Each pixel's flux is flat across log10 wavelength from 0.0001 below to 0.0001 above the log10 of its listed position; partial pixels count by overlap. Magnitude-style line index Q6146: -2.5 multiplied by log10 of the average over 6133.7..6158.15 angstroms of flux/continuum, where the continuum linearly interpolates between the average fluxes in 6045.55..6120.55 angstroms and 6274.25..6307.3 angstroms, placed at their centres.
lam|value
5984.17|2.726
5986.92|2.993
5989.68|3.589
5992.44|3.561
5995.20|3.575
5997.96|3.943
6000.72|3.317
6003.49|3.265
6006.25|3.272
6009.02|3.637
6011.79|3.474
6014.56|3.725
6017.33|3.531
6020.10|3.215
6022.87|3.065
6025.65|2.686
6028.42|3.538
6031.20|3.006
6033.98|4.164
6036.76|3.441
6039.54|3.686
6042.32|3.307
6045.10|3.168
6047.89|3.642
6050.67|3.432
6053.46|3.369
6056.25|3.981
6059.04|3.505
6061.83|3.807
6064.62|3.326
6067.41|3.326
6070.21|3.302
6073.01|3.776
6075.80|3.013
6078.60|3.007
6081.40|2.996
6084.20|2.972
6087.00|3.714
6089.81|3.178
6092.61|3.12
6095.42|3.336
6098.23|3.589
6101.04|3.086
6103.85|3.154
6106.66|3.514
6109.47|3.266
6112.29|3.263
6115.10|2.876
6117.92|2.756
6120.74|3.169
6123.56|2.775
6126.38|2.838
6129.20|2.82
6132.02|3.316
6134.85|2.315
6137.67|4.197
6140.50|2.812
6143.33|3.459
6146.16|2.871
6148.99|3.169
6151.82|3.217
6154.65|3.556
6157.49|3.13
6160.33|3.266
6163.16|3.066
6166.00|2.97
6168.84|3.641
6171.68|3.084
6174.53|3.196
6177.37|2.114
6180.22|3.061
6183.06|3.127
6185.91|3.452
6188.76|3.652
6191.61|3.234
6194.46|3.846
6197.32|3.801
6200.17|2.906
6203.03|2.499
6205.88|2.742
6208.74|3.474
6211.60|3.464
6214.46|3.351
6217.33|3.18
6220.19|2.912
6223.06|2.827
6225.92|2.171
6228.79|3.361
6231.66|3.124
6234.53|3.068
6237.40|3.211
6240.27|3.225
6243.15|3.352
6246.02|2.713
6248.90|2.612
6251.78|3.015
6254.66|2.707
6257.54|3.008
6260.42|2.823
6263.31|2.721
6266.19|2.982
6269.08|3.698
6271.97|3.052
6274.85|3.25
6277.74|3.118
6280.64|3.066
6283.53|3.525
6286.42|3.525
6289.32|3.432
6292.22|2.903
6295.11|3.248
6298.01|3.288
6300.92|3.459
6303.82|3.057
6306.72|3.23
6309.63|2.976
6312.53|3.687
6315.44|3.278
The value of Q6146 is 0.031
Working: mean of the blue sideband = 3.31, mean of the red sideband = 3.26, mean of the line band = 3.2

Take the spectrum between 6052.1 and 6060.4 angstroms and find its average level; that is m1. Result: 3.62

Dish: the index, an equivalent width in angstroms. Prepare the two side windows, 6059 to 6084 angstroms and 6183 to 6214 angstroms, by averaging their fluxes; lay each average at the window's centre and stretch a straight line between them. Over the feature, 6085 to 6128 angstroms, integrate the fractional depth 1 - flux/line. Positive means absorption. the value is 1.8 angstroms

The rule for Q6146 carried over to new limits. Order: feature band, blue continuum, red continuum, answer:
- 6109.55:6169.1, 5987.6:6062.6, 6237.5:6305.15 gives 0.067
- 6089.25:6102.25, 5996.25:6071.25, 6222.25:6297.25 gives 0.025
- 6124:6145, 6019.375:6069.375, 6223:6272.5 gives 0.048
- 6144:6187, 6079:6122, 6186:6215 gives 0.045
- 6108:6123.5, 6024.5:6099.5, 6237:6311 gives 0.095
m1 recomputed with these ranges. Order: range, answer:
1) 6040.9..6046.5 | 3.24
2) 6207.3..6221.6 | 3.28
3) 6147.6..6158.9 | 3.27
